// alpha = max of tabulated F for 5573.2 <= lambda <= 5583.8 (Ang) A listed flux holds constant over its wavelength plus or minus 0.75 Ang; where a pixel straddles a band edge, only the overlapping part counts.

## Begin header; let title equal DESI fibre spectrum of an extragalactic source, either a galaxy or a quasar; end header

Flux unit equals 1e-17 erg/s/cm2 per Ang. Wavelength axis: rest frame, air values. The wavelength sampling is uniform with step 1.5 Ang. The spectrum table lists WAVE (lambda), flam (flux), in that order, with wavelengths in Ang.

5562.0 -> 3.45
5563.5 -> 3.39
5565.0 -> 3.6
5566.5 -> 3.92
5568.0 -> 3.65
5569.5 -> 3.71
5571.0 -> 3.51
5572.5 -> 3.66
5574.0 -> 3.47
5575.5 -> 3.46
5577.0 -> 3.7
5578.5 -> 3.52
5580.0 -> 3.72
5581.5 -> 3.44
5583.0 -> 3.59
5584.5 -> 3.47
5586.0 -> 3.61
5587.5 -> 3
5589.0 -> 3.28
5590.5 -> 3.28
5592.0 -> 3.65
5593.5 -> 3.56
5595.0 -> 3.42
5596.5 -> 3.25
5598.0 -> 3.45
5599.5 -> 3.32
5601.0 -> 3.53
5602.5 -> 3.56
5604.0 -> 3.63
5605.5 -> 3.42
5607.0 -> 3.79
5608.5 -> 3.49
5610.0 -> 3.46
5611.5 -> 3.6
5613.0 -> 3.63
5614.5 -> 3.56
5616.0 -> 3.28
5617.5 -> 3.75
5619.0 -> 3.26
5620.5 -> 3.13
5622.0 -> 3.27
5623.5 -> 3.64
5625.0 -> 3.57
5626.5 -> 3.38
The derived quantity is 3.72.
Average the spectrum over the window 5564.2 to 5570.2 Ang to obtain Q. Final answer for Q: 3.72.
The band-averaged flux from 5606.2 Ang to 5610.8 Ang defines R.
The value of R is 3.58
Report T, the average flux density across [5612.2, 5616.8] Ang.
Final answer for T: 3.49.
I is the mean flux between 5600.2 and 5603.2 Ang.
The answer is 3.54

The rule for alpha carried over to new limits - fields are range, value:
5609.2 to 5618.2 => 3.75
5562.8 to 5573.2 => 3.92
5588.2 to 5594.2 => 3.65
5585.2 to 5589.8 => 3.61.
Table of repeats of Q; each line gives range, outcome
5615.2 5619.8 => 3.43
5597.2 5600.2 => 3.38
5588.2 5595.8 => 3.43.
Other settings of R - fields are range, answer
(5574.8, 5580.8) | 3.6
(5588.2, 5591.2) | 3.28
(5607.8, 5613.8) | 3.55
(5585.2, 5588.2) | 3.31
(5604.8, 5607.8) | 3.61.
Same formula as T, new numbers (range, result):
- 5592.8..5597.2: 3.41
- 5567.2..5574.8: 3.6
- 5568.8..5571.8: 3.61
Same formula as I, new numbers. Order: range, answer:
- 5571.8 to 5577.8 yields 3.57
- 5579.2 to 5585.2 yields 3.56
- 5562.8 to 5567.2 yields 3.64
